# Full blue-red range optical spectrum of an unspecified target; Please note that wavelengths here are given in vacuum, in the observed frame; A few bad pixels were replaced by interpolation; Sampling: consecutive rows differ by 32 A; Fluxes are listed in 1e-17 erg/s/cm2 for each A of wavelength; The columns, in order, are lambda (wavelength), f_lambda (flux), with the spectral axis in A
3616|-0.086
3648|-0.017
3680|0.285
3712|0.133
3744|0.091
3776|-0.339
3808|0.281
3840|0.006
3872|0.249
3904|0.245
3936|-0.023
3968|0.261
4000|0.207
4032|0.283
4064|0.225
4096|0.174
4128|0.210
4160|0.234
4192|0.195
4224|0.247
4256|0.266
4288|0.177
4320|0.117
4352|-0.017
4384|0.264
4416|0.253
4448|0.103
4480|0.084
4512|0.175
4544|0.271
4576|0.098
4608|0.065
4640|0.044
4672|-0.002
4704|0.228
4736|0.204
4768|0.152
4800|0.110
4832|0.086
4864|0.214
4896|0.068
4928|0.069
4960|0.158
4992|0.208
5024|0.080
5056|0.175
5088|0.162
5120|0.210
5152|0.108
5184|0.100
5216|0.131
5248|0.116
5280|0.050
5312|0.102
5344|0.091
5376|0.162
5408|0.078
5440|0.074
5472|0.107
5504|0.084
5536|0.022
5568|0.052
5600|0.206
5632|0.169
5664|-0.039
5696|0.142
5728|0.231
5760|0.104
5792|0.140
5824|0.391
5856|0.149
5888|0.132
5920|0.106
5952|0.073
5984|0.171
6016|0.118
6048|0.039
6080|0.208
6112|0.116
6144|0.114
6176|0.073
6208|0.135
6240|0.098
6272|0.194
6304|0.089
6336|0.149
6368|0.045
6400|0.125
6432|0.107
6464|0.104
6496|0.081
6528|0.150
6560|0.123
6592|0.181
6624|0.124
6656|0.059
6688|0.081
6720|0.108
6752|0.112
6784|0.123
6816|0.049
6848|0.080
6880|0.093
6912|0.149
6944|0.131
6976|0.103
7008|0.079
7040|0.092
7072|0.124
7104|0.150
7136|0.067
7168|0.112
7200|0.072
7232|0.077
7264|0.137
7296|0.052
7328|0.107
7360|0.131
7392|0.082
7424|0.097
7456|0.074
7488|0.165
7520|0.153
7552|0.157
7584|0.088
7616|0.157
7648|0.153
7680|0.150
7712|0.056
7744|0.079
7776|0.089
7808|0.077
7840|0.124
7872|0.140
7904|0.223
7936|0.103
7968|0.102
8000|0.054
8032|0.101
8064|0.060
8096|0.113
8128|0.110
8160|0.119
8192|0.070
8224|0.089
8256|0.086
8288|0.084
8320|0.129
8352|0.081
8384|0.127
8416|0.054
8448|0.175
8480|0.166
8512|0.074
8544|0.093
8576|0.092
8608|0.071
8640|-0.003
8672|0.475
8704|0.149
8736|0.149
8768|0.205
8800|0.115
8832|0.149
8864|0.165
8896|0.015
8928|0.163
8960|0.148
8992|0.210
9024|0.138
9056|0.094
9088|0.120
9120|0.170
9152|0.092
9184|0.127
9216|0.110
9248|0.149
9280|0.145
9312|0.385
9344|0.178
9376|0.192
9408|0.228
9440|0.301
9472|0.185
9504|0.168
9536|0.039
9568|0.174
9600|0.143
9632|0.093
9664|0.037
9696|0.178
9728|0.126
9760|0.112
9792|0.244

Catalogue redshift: 1.33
